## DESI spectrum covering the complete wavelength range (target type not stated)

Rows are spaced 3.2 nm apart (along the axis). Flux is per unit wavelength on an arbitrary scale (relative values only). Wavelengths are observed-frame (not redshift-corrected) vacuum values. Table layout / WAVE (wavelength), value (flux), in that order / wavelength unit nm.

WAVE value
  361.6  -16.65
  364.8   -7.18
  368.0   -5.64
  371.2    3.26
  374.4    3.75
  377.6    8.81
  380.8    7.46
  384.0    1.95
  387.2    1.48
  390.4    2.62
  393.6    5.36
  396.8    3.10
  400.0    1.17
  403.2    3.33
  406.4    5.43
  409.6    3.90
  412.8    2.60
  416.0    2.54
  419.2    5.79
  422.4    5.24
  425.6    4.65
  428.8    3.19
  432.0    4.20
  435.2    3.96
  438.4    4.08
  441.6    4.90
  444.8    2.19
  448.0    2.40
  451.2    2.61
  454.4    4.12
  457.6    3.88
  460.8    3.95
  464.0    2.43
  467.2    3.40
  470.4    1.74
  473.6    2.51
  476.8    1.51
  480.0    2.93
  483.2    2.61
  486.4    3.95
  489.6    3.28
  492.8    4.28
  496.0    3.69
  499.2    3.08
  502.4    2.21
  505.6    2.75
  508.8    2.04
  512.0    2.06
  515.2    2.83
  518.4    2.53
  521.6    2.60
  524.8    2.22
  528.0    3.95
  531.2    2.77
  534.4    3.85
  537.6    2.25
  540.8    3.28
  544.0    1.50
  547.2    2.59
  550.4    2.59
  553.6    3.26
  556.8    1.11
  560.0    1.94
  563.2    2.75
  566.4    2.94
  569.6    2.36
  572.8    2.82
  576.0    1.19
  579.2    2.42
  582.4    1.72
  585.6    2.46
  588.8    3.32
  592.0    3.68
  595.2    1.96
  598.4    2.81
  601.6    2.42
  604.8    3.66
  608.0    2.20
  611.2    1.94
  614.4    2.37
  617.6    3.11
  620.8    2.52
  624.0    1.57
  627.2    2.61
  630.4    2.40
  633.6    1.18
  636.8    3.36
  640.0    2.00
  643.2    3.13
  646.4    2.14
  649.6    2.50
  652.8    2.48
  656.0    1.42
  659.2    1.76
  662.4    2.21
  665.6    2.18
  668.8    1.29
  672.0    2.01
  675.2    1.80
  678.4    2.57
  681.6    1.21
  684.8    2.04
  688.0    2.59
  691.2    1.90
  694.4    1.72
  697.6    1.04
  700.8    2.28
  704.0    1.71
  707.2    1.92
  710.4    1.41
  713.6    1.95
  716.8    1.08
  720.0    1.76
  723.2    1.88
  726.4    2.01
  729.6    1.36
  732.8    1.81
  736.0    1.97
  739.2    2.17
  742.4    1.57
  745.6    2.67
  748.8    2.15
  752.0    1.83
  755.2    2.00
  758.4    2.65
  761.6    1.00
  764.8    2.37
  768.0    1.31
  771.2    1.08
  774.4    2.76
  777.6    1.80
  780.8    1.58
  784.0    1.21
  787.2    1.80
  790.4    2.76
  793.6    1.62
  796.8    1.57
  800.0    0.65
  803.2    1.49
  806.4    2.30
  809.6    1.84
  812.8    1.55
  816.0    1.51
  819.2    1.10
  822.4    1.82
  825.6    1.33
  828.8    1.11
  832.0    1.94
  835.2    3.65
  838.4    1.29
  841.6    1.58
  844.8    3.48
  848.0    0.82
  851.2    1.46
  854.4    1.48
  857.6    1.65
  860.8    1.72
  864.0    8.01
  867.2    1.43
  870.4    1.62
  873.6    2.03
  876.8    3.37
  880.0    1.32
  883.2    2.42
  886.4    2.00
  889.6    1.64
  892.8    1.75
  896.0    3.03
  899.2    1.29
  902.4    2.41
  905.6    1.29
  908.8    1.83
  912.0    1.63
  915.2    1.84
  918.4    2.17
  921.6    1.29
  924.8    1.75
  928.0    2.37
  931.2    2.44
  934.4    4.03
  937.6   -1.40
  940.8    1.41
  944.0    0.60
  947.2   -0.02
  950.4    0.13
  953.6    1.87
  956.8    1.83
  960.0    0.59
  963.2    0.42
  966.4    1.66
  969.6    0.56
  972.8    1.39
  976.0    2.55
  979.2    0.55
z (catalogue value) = 1.32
